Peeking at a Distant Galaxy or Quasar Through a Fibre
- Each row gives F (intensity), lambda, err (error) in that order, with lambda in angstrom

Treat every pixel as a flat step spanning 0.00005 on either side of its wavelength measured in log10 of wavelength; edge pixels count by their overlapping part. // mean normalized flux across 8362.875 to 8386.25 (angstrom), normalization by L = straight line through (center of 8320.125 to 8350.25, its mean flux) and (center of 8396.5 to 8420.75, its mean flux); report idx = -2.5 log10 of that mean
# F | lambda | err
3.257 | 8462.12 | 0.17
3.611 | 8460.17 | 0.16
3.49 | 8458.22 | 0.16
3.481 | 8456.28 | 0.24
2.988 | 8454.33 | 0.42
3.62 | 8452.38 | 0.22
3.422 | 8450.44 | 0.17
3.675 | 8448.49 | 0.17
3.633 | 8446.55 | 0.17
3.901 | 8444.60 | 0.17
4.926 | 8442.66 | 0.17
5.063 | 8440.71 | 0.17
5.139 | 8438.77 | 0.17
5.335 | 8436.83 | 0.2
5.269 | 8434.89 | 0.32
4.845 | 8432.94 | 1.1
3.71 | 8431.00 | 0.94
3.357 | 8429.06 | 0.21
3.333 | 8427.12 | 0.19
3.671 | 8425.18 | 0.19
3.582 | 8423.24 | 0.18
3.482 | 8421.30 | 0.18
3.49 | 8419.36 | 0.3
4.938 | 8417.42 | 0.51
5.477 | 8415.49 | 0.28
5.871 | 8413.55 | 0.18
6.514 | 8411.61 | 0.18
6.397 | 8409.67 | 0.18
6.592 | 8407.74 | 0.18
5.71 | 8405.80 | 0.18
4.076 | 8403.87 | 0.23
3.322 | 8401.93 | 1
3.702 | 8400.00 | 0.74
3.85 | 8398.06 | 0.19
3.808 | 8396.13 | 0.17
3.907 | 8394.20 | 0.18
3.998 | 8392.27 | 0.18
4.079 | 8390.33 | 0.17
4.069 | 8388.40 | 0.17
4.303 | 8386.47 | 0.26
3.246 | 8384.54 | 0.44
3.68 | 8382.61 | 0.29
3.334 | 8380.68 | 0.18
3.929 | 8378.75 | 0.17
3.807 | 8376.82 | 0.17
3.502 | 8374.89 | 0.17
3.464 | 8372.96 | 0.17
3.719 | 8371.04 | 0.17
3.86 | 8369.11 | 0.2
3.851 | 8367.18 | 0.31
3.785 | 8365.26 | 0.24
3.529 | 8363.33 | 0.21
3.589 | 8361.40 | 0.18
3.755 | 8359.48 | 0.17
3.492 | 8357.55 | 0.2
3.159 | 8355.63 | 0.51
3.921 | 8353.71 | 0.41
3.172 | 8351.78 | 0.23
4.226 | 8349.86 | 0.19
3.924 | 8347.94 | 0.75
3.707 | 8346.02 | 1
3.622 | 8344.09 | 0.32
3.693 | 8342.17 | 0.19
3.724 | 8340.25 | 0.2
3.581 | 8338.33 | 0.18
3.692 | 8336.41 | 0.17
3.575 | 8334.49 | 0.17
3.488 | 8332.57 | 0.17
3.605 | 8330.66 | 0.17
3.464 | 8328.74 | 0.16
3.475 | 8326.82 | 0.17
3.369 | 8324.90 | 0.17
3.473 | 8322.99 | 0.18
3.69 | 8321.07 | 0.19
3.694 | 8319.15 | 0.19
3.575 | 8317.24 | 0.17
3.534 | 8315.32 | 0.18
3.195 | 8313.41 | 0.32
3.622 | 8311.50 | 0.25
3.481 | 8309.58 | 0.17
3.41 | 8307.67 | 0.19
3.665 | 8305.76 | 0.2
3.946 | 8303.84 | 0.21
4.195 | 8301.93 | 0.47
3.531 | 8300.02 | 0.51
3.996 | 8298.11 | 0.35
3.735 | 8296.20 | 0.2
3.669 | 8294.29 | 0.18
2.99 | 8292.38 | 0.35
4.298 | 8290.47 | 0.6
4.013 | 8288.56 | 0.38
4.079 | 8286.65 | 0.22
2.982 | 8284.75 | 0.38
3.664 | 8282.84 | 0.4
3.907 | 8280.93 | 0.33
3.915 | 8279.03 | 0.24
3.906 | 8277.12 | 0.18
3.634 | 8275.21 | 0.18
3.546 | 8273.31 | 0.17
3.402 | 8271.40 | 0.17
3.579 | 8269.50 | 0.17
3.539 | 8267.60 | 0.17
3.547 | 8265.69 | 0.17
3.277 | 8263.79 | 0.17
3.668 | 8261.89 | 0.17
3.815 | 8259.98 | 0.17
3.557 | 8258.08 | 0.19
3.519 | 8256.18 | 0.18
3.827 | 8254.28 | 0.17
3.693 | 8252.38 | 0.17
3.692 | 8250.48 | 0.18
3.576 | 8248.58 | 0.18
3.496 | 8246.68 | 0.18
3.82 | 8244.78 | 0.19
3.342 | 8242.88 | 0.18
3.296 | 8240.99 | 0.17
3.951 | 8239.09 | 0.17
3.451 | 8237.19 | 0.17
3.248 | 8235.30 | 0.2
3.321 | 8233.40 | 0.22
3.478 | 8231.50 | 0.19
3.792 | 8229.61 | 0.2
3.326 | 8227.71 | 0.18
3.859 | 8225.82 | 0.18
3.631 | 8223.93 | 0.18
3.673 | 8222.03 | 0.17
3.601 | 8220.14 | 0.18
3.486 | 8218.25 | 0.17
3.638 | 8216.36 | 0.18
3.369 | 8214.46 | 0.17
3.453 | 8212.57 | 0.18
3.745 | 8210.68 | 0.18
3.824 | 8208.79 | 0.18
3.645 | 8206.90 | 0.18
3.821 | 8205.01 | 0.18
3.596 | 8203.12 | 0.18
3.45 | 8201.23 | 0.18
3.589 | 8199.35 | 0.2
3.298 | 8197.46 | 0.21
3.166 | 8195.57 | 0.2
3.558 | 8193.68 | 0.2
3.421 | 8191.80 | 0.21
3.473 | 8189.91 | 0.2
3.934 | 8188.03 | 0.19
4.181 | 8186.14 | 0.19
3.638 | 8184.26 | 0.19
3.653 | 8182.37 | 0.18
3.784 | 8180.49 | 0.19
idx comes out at 0.18 mag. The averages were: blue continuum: 3.63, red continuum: 4.94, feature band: 3.67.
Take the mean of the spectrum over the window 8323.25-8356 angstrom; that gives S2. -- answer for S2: 3.62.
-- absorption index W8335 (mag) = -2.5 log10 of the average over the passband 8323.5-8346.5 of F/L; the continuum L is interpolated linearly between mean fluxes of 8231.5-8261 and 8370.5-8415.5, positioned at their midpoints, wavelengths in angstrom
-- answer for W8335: 0.129 mag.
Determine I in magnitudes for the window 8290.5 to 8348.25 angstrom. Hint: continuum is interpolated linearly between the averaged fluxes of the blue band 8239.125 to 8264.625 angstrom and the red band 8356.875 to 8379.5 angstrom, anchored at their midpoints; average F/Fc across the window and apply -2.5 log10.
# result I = 0.01 mag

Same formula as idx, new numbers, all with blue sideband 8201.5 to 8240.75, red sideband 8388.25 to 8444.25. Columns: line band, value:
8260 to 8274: 0.084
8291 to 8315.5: 0.102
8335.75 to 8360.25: 0.149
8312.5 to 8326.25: 0.161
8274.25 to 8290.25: 0.027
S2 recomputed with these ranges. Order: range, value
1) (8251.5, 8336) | 3.63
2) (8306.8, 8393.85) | 3.65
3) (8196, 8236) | 3.56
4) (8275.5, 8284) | 3.81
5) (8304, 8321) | 3.55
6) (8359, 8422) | 4.21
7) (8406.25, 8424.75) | 5.12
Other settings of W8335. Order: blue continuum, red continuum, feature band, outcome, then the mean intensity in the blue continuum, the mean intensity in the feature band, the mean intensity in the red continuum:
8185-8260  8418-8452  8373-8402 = 0.061 mag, 3.59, 3.77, 4.11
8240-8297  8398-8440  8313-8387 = 0.154 mag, 3.63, 3.63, 4.64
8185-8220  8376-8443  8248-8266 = 0.053 mag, 3.59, 3.62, 4.39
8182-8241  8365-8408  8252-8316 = 0.022 mag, 3.58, 3.66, 3.94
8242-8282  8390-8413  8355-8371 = 0.207 mag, 3.63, 3.64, 4.7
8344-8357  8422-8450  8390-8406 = 0.003 mag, 3.67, 3.97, 4.22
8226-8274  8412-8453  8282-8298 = 0.007 mag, 3.56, 3.7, 4.31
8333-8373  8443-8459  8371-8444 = -0.196 mag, 3.67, 4.34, 3.58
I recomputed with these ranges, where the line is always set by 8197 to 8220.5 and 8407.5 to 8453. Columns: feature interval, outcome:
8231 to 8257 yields 0.05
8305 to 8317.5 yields 0.15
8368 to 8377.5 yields 0.17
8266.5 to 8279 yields 0.07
